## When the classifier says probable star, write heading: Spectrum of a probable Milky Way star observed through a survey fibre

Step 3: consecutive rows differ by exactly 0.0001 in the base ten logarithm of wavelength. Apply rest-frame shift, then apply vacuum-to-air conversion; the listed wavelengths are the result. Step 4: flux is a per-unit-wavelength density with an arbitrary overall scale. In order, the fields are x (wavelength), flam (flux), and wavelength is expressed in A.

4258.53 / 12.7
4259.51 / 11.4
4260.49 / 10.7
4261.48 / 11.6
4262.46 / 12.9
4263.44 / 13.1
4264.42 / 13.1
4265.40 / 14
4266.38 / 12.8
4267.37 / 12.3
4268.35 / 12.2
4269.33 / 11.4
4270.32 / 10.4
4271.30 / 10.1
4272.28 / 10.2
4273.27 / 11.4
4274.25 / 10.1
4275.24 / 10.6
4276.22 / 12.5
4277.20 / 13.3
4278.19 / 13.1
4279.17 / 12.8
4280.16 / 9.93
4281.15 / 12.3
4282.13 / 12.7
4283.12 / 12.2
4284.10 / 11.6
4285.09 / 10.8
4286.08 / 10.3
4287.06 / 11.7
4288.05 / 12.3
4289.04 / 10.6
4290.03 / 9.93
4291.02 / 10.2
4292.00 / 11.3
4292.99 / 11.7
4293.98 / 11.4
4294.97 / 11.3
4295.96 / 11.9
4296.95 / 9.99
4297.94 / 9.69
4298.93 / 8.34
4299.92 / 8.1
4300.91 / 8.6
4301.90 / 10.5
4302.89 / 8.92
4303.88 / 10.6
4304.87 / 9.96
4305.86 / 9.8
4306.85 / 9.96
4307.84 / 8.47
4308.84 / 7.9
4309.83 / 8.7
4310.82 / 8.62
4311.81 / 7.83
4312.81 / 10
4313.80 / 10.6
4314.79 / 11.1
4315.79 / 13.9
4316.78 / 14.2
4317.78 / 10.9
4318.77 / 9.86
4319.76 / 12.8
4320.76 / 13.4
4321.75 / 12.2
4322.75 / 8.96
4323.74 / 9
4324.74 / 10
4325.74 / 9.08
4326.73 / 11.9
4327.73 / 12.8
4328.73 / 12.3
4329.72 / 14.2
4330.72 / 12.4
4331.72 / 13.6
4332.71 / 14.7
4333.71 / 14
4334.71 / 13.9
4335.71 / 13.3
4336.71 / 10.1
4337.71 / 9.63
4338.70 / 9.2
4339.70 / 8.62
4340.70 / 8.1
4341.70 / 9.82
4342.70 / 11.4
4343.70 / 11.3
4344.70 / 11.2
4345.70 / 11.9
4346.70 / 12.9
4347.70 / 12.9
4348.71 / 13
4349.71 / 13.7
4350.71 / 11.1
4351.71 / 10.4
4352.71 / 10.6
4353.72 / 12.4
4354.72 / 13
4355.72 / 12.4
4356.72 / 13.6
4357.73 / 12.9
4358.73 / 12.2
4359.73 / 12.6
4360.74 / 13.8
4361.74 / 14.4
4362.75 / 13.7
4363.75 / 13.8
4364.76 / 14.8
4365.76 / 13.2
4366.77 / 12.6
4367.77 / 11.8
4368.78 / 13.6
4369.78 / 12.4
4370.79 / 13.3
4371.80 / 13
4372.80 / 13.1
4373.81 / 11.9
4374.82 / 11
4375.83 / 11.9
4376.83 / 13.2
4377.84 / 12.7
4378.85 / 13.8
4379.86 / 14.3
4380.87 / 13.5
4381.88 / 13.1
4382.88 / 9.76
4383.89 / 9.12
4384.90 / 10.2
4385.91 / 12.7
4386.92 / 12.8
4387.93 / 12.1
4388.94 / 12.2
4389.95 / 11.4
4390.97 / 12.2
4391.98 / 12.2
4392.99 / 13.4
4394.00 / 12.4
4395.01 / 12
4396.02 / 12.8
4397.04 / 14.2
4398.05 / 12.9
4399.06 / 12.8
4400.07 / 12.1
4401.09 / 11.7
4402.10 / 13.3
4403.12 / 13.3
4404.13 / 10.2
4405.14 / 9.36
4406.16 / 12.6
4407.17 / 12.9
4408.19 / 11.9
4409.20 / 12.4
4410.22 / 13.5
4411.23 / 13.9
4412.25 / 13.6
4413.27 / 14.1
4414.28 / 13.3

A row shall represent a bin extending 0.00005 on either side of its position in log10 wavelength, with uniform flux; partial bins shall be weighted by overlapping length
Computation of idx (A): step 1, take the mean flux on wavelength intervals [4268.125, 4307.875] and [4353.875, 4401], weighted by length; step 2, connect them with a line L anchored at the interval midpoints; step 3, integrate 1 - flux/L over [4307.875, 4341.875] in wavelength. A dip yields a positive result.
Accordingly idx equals 1.5 A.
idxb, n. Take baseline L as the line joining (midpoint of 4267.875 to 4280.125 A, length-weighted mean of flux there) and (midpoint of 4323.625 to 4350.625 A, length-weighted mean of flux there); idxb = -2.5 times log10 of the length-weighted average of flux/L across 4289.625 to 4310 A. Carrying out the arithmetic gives 0.17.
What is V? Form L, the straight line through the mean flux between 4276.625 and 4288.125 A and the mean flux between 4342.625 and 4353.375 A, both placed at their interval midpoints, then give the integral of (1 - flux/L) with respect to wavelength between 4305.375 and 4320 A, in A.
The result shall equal 2.0 A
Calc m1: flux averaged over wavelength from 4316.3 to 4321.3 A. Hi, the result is 12.2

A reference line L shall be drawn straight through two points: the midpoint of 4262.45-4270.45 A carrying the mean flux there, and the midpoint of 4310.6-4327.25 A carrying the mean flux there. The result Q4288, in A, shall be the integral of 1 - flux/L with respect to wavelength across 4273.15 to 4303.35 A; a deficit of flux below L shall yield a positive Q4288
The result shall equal 2.3 A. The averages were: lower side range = 12.5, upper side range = 10.9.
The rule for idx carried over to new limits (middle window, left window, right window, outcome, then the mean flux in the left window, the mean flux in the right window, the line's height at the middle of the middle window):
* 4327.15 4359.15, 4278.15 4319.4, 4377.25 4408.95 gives -1.8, 10.6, 12.3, 11.4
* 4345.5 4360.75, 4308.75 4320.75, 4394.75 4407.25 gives -1.3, 10.7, 12.3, 11.4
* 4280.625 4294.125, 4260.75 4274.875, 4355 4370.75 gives 0.8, 11.8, 13.2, 12.1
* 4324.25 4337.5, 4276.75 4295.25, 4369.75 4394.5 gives -0.6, 11.5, 12.3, 11.9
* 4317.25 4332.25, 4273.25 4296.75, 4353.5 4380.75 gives 0.8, 11.5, 13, 12.2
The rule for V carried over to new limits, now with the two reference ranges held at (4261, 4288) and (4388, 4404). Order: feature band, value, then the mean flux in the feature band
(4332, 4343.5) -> 0.93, 11.2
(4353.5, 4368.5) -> -1.03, 13.2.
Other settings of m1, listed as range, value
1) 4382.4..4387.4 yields 10.9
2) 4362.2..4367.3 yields 13.6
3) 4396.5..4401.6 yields 12.7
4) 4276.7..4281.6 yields 12.3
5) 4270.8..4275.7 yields 10.5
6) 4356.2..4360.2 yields 12.8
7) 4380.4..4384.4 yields 11.4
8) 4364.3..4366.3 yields 14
